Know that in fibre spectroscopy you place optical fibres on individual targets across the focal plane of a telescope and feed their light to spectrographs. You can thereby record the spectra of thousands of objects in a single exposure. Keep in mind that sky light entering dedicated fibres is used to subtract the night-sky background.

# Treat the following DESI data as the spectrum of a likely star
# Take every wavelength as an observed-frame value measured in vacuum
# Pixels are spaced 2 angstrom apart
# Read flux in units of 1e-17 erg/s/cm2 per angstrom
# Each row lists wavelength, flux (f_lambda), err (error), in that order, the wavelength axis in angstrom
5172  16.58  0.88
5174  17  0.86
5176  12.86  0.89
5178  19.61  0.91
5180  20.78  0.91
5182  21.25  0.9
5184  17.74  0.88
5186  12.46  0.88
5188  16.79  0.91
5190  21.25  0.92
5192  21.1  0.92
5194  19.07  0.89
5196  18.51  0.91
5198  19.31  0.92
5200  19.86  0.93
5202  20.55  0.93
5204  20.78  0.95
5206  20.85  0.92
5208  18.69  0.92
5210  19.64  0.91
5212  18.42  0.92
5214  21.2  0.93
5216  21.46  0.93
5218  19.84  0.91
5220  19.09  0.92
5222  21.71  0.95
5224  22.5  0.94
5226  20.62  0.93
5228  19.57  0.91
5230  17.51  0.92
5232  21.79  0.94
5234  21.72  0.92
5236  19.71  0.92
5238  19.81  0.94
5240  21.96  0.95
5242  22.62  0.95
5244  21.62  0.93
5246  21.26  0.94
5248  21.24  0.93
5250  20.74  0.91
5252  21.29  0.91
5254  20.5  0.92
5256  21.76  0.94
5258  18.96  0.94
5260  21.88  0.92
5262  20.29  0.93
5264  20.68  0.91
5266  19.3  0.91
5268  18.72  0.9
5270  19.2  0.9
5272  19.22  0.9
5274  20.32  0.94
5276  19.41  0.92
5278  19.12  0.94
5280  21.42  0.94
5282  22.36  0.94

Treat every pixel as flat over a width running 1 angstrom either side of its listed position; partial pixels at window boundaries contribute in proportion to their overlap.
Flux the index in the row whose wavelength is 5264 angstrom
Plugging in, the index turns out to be 20.68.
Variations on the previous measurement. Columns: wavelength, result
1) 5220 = 19.09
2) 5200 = 19.86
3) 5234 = 21.72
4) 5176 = 12.86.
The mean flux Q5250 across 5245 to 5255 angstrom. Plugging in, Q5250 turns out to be 21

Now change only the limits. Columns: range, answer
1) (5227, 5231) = 18.5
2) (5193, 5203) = 19.5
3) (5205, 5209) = 19.8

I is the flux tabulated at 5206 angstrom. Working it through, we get 20.85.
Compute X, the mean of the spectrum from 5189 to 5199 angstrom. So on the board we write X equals 19.8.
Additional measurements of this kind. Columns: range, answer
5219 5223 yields 20.4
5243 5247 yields 21.4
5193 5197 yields 18.8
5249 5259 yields 20.6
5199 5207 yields 20.5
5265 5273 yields 19.1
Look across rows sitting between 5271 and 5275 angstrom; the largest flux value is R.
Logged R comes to 20.32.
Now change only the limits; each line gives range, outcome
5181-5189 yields 21.25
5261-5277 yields 20.68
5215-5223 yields 21.71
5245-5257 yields 21.76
